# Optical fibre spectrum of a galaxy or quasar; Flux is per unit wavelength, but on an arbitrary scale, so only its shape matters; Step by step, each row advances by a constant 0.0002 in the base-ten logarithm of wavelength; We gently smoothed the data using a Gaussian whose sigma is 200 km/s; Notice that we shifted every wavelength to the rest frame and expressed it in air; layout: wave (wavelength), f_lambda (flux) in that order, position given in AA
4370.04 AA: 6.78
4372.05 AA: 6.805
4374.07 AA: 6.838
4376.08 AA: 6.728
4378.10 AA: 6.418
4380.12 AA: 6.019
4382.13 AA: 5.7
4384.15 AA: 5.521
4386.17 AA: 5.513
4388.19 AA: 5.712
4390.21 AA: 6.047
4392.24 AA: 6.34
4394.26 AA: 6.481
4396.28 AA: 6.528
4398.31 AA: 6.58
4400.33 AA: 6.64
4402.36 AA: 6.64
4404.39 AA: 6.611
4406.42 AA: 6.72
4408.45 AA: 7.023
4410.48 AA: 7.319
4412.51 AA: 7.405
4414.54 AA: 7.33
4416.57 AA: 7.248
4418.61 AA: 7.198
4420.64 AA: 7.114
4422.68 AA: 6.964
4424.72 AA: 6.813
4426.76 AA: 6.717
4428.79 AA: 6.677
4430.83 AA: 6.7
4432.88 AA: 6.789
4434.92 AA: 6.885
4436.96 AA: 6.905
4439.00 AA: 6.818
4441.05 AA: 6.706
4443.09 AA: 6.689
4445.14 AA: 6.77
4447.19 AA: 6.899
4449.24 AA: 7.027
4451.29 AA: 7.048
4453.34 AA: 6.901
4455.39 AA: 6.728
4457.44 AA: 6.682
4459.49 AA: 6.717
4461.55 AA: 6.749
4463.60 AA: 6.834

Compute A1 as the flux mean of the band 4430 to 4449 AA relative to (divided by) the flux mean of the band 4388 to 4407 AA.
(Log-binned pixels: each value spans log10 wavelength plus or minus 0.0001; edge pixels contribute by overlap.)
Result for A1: 1.1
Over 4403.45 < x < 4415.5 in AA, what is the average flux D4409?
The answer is 7.07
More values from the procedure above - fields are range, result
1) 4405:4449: 6.94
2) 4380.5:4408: 6.25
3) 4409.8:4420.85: 7.28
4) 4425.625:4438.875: 6.79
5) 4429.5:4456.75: 6.83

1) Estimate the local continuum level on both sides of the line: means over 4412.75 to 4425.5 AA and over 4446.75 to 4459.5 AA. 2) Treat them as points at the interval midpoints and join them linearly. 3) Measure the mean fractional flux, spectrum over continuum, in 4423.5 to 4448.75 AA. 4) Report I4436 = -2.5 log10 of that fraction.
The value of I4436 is 0.03 mag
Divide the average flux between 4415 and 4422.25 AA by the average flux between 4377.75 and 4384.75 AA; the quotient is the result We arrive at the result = 1.22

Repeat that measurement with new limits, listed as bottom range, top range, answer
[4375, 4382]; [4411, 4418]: 1.16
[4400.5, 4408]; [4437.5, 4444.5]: 1.01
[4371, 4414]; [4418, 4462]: 1.06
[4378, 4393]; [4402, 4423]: 1.20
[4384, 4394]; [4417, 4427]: 1.18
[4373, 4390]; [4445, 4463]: 1.13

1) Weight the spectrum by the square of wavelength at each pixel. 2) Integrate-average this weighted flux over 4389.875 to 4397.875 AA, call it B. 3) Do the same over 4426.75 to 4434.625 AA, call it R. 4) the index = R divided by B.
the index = 1.1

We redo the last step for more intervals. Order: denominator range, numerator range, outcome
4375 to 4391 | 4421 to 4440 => 1.17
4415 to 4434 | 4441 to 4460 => 1.00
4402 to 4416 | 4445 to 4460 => 0.99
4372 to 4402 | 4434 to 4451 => 1.12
